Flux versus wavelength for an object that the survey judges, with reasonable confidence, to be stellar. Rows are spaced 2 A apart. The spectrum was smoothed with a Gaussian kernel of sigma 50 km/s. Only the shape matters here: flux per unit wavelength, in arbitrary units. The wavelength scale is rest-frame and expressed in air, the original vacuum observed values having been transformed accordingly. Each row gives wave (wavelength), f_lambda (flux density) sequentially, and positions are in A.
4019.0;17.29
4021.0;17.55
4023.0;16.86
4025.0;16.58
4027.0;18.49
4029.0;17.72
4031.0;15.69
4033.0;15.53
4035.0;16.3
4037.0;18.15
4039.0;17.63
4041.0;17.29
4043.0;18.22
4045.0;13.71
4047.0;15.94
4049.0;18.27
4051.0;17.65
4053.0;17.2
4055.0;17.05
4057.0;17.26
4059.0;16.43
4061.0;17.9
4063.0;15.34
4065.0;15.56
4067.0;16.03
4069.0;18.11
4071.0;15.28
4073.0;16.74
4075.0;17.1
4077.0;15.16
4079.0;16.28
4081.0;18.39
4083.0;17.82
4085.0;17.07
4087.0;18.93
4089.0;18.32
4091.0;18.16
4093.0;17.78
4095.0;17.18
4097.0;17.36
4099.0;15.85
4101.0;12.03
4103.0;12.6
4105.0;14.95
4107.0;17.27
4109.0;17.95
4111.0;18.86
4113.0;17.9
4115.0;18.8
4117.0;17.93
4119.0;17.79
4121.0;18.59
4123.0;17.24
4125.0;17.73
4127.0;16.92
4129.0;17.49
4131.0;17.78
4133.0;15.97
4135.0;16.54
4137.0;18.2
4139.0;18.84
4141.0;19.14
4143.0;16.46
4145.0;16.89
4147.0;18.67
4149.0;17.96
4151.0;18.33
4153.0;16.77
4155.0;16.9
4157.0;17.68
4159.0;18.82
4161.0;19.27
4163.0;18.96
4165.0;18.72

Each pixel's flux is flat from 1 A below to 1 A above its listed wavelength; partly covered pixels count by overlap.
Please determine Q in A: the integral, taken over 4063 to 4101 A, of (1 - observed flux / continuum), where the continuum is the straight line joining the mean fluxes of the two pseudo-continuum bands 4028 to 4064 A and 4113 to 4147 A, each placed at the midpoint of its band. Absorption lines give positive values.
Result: 0.7 A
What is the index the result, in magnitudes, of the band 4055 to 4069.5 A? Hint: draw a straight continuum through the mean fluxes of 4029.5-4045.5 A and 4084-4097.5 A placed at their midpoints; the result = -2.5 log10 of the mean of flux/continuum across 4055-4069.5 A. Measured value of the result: 0.04 mag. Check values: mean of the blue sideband 16.7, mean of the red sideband 17.8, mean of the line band 16.6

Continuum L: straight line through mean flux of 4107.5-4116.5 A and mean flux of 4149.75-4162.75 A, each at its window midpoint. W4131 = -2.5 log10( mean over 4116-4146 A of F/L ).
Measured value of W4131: 0.04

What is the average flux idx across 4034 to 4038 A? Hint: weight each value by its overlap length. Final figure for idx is 17.2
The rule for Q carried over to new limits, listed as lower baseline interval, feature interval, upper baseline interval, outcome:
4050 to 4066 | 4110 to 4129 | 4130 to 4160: -0.6 A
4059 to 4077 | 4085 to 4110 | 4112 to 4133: 0.8 A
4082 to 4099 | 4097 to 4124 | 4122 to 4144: 1.3 A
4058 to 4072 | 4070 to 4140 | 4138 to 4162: 0.1 A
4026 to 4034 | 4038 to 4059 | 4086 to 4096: 0.3 A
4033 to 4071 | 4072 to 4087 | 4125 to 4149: 0.0 A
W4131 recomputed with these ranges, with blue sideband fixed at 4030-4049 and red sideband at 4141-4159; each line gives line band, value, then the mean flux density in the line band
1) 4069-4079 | 0.040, 16.3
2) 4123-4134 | 0.015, 17.2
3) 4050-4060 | -0.025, 17.1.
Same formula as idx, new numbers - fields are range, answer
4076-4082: 16.6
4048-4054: 17.7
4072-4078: 16.3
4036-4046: 17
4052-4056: 17.1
